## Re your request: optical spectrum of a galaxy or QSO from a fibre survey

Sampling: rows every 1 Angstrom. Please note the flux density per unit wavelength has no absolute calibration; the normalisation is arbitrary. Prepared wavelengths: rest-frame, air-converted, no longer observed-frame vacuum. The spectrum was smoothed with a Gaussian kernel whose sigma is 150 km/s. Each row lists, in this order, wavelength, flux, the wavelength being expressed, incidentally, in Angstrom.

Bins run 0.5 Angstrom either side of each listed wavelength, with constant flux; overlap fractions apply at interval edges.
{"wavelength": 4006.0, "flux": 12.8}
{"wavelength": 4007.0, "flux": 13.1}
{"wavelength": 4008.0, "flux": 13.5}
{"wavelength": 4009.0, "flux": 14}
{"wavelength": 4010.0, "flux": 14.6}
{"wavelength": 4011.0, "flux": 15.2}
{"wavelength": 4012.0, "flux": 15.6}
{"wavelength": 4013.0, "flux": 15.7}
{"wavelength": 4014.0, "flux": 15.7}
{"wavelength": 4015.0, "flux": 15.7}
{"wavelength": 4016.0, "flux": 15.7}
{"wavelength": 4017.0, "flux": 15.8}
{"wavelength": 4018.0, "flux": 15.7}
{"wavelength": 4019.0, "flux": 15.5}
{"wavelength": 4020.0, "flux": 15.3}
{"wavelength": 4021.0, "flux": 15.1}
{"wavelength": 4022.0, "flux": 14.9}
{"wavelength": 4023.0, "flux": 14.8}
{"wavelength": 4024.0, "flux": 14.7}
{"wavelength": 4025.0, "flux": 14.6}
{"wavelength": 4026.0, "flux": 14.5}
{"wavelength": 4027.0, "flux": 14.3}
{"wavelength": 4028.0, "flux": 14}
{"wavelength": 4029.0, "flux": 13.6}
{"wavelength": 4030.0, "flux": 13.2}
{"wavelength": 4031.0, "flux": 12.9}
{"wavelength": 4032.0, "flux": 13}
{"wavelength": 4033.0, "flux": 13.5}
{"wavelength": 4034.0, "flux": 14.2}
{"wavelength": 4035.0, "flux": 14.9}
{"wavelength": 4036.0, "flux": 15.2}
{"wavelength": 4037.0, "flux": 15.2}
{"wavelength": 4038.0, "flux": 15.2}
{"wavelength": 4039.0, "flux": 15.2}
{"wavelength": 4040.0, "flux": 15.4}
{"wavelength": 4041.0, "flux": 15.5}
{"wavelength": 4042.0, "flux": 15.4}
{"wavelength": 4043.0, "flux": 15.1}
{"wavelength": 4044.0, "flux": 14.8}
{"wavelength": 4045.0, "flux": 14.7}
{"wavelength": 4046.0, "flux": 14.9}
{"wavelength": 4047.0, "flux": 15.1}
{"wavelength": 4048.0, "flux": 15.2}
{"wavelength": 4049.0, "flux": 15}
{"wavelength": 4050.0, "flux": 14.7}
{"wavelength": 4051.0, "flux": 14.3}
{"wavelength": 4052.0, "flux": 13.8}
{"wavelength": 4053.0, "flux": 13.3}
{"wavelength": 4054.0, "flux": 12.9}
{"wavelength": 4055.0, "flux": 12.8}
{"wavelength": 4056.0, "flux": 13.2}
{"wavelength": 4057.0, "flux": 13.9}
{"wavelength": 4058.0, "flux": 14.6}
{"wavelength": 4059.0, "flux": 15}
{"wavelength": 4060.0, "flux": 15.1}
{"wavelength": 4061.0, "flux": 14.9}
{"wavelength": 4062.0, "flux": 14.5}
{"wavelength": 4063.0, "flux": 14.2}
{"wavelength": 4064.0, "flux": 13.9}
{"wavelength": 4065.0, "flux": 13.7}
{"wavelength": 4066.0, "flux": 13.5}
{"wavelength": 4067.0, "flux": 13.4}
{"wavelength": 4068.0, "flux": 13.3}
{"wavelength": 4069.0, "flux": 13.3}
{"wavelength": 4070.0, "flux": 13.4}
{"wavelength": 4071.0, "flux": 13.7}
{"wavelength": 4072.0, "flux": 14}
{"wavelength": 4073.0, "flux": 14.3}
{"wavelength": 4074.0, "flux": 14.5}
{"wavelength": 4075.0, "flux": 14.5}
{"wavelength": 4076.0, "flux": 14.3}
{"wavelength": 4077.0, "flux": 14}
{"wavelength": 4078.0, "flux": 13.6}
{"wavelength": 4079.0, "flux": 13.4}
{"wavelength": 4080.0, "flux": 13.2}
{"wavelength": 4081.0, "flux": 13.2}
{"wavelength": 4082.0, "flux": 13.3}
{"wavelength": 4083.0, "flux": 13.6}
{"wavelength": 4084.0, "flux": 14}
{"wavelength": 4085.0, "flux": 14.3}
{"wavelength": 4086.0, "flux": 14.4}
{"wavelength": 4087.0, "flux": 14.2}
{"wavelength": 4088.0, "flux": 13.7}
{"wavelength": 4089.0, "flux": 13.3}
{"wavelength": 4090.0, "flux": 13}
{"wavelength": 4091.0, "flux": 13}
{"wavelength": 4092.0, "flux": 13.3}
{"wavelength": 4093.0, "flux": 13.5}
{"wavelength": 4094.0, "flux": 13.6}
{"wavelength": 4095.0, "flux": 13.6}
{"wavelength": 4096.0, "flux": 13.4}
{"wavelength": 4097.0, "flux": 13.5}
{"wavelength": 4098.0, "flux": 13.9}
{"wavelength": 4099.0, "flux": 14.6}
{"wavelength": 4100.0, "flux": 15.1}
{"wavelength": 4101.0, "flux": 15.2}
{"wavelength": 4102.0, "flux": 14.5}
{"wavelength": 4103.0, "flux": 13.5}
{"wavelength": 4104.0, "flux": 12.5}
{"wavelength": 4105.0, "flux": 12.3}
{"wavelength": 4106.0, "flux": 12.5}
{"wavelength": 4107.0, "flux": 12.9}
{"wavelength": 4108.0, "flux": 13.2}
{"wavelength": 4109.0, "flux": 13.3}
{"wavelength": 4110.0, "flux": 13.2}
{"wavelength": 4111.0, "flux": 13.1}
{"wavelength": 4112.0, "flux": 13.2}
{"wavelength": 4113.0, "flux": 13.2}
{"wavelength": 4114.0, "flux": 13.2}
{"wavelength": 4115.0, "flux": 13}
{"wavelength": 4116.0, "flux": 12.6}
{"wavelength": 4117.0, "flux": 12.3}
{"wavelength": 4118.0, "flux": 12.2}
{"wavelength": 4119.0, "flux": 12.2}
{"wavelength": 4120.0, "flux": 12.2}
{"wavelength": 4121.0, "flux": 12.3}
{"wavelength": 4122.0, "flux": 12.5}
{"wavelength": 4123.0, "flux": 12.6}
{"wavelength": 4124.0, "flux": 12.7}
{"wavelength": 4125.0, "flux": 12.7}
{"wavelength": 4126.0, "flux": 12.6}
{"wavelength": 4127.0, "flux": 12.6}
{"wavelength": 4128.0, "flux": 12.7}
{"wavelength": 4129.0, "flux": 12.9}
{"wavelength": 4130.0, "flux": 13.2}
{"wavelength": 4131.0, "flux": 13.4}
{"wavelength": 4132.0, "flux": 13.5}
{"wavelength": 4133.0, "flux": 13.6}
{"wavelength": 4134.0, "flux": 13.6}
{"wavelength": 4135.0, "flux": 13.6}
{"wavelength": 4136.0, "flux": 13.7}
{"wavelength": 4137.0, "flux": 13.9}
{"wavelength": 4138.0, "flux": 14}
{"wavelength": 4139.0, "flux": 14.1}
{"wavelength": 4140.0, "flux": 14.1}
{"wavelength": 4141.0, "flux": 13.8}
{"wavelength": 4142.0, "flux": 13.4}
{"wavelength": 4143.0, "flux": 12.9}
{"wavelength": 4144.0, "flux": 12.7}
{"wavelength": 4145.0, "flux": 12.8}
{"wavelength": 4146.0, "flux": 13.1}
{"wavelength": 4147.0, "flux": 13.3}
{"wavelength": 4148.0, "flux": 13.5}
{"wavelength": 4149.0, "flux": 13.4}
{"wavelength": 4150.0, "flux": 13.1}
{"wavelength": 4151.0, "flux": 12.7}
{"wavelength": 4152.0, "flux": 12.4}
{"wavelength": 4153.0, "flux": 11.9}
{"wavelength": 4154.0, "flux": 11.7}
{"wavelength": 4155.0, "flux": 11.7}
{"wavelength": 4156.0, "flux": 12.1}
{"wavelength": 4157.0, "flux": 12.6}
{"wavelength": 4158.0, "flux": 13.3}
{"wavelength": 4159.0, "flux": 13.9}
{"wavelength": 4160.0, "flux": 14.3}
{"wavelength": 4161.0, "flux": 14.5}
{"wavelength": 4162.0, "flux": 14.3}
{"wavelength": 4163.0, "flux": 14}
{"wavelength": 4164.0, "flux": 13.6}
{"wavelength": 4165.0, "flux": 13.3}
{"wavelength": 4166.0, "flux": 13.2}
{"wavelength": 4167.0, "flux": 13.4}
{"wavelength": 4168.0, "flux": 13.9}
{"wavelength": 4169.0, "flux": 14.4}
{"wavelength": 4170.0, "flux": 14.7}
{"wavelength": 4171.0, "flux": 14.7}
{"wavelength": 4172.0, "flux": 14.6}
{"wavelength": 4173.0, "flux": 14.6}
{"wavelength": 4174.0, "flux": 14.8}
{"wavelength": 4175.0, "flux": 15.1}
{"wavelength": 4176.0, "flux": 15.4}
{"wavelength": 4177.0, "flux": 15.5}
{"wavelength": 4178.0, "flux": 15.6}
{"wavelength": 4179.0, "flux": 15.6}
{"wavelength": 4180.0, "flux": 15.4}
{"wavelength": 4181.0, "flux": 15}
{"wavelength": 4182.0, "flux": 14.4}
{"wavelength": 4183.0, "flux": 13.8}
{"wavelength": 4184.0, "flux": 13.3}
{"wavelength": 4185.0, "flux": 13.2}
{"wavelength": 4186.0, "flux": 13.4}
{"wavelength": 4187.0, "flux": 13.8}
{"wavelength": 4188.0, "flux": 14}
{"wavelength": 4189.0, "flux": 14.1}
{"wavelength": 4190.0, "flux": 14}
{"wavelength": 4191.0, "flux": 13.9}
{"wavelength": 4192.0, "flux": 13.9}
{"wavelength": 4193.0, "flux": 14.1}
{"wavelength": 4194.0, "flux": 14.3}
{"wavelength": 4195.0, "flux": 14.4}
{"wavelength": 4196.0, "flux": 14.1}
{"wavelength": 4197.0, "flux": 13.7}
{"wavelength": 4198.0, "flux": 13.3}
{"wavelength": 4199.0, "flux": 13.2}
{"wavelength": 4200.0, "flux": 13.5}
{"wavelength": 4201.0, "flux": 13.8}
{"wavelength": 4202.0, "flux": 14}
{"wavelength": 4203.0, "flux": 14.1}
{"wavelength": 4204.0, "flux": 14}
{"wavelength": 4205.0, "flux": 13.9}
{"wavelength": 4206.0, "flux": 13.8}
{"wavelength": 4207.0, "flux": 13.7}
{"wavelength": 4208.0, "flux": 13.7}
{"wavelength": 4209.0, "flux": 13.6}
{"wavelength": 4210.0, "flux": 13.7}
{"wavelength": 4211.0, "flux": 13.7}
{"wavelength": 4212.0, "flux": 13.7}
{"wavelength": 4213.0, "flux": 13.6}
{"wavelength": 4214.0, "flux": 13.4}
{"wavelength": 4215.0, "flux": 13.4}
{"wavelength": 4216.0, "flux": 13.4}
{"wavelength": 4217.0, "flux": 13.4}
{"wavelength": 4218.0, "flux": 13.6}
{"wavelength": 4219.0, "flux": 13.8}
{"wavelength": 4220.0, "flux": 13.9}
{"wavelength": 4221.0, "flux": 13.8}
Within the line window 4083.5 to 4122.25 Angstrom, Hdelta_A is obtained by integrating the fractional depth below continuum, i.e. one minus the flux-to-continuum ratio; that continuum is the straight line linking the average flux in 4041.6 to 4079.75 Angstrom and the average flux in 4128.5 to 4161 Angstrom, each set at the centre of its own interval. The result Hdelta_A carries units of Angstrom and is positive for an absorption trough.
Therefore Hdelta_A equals 1.0 Angstrom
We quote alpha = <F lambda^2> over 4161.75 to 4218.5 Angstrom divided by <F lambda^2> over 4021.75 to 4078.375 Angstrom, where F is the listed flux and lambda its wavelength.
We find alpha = 1.1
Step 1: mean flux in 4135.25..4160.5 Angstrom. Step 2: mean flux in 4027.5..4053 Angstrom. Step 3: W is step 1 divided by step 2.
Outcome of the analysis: 0.90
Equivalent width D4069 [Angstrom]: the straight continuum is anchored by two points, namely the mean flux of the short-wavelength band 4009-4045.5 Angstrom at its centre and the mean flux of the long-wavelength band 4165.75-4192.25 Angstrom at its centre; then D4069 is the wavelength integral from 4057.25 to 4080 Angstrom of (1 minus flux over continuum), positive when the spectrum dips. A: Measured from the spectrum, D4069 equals 1.05 Angstrom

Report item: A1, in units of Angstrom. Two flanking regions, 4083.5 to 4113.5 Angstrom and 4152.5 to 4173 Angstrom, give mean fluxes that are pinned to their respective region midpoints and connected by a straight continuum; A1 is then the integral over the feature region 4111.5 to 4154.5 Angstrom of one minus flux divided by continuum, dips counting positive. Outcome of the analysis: 1.7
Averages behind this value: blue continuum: 13.6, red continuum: 13.5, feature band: 13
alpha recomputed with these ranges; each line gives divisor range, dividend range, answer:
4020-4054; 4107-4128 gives 0.91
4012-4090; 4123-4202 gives 1.01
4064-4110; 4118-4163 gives 0.98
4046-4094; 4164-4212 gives 1.07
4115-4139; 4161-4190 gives 1.13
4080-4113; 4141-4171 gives 1.01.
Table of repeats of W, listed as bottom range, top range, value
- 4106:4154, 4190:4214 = 1.06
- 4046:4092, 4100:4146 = 0.94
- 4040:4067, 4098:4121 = 0.92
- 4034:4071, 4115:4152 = 0.91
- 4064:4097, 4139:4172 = 0.98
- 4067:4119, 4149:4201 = 1.03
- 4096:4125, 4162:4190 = 1.09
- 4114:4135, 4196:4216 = 1.07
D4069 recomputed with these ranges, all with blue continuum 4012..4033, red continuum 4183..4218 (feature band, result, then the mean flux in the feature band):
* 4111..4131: 2.1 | 12.7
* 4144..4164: 1.3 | 13.1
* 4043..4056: 0.3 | 14.3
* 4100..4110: 0.6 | 13.4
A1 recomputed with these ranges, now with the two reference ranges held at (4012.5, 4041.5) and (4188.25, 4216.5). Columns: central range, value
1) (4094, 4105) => 0.4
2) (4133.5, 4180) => 1.0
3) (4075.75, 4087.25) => 0.6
